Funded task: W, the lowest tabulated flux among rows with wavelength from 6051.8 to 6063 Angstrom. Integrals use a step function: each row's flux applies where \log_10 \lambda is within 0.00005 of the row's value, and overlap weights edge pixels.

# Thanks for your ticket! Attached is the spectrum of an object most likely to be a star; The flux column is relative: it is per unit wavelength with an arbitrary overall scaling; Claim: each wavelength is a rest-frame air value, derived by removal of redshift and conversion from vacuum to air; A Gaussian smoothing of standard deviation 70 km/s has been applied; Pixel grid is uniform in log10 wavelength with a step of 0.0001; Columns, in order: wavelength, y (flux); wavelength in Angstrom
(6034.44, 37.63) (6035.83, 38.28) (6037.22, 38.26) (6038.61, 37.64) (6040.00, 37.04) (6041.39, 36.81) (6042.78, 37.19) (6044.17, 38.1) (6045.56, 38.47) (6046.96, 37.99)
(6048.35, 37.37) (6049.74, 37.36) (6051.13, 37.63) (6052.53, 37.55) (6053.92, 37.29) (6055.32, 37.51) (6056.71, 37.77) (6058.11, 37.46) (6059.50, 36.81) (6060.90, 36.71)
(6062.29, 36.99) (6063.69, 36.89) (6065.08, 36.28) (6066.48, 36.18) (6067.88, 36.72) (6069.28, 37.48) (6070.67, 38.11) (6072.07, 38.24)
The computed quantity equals 36.71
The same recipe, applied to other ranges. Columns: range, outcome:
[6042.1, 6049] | 37.19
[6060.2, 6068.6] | 36.18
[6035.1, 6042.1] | 36.81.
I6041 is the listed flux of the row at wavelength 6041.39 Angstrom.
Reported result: 36.81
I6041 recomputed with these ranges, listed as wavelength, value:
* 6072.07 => 38.24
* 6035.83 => 38.28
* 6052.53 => 37.55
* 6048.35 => 37.37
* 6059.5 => 36.81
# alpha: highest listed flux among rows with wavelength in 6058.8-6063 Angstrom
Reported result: 36.99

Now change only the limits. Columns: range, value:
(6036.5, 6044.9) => 38.26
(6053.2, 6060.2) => 37.77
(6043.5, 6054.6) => 38.47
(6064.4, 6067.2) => 36.28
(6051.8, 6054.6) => 37.55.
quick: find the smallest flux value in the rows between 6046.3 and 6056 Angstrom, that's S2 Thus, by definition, 37.29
